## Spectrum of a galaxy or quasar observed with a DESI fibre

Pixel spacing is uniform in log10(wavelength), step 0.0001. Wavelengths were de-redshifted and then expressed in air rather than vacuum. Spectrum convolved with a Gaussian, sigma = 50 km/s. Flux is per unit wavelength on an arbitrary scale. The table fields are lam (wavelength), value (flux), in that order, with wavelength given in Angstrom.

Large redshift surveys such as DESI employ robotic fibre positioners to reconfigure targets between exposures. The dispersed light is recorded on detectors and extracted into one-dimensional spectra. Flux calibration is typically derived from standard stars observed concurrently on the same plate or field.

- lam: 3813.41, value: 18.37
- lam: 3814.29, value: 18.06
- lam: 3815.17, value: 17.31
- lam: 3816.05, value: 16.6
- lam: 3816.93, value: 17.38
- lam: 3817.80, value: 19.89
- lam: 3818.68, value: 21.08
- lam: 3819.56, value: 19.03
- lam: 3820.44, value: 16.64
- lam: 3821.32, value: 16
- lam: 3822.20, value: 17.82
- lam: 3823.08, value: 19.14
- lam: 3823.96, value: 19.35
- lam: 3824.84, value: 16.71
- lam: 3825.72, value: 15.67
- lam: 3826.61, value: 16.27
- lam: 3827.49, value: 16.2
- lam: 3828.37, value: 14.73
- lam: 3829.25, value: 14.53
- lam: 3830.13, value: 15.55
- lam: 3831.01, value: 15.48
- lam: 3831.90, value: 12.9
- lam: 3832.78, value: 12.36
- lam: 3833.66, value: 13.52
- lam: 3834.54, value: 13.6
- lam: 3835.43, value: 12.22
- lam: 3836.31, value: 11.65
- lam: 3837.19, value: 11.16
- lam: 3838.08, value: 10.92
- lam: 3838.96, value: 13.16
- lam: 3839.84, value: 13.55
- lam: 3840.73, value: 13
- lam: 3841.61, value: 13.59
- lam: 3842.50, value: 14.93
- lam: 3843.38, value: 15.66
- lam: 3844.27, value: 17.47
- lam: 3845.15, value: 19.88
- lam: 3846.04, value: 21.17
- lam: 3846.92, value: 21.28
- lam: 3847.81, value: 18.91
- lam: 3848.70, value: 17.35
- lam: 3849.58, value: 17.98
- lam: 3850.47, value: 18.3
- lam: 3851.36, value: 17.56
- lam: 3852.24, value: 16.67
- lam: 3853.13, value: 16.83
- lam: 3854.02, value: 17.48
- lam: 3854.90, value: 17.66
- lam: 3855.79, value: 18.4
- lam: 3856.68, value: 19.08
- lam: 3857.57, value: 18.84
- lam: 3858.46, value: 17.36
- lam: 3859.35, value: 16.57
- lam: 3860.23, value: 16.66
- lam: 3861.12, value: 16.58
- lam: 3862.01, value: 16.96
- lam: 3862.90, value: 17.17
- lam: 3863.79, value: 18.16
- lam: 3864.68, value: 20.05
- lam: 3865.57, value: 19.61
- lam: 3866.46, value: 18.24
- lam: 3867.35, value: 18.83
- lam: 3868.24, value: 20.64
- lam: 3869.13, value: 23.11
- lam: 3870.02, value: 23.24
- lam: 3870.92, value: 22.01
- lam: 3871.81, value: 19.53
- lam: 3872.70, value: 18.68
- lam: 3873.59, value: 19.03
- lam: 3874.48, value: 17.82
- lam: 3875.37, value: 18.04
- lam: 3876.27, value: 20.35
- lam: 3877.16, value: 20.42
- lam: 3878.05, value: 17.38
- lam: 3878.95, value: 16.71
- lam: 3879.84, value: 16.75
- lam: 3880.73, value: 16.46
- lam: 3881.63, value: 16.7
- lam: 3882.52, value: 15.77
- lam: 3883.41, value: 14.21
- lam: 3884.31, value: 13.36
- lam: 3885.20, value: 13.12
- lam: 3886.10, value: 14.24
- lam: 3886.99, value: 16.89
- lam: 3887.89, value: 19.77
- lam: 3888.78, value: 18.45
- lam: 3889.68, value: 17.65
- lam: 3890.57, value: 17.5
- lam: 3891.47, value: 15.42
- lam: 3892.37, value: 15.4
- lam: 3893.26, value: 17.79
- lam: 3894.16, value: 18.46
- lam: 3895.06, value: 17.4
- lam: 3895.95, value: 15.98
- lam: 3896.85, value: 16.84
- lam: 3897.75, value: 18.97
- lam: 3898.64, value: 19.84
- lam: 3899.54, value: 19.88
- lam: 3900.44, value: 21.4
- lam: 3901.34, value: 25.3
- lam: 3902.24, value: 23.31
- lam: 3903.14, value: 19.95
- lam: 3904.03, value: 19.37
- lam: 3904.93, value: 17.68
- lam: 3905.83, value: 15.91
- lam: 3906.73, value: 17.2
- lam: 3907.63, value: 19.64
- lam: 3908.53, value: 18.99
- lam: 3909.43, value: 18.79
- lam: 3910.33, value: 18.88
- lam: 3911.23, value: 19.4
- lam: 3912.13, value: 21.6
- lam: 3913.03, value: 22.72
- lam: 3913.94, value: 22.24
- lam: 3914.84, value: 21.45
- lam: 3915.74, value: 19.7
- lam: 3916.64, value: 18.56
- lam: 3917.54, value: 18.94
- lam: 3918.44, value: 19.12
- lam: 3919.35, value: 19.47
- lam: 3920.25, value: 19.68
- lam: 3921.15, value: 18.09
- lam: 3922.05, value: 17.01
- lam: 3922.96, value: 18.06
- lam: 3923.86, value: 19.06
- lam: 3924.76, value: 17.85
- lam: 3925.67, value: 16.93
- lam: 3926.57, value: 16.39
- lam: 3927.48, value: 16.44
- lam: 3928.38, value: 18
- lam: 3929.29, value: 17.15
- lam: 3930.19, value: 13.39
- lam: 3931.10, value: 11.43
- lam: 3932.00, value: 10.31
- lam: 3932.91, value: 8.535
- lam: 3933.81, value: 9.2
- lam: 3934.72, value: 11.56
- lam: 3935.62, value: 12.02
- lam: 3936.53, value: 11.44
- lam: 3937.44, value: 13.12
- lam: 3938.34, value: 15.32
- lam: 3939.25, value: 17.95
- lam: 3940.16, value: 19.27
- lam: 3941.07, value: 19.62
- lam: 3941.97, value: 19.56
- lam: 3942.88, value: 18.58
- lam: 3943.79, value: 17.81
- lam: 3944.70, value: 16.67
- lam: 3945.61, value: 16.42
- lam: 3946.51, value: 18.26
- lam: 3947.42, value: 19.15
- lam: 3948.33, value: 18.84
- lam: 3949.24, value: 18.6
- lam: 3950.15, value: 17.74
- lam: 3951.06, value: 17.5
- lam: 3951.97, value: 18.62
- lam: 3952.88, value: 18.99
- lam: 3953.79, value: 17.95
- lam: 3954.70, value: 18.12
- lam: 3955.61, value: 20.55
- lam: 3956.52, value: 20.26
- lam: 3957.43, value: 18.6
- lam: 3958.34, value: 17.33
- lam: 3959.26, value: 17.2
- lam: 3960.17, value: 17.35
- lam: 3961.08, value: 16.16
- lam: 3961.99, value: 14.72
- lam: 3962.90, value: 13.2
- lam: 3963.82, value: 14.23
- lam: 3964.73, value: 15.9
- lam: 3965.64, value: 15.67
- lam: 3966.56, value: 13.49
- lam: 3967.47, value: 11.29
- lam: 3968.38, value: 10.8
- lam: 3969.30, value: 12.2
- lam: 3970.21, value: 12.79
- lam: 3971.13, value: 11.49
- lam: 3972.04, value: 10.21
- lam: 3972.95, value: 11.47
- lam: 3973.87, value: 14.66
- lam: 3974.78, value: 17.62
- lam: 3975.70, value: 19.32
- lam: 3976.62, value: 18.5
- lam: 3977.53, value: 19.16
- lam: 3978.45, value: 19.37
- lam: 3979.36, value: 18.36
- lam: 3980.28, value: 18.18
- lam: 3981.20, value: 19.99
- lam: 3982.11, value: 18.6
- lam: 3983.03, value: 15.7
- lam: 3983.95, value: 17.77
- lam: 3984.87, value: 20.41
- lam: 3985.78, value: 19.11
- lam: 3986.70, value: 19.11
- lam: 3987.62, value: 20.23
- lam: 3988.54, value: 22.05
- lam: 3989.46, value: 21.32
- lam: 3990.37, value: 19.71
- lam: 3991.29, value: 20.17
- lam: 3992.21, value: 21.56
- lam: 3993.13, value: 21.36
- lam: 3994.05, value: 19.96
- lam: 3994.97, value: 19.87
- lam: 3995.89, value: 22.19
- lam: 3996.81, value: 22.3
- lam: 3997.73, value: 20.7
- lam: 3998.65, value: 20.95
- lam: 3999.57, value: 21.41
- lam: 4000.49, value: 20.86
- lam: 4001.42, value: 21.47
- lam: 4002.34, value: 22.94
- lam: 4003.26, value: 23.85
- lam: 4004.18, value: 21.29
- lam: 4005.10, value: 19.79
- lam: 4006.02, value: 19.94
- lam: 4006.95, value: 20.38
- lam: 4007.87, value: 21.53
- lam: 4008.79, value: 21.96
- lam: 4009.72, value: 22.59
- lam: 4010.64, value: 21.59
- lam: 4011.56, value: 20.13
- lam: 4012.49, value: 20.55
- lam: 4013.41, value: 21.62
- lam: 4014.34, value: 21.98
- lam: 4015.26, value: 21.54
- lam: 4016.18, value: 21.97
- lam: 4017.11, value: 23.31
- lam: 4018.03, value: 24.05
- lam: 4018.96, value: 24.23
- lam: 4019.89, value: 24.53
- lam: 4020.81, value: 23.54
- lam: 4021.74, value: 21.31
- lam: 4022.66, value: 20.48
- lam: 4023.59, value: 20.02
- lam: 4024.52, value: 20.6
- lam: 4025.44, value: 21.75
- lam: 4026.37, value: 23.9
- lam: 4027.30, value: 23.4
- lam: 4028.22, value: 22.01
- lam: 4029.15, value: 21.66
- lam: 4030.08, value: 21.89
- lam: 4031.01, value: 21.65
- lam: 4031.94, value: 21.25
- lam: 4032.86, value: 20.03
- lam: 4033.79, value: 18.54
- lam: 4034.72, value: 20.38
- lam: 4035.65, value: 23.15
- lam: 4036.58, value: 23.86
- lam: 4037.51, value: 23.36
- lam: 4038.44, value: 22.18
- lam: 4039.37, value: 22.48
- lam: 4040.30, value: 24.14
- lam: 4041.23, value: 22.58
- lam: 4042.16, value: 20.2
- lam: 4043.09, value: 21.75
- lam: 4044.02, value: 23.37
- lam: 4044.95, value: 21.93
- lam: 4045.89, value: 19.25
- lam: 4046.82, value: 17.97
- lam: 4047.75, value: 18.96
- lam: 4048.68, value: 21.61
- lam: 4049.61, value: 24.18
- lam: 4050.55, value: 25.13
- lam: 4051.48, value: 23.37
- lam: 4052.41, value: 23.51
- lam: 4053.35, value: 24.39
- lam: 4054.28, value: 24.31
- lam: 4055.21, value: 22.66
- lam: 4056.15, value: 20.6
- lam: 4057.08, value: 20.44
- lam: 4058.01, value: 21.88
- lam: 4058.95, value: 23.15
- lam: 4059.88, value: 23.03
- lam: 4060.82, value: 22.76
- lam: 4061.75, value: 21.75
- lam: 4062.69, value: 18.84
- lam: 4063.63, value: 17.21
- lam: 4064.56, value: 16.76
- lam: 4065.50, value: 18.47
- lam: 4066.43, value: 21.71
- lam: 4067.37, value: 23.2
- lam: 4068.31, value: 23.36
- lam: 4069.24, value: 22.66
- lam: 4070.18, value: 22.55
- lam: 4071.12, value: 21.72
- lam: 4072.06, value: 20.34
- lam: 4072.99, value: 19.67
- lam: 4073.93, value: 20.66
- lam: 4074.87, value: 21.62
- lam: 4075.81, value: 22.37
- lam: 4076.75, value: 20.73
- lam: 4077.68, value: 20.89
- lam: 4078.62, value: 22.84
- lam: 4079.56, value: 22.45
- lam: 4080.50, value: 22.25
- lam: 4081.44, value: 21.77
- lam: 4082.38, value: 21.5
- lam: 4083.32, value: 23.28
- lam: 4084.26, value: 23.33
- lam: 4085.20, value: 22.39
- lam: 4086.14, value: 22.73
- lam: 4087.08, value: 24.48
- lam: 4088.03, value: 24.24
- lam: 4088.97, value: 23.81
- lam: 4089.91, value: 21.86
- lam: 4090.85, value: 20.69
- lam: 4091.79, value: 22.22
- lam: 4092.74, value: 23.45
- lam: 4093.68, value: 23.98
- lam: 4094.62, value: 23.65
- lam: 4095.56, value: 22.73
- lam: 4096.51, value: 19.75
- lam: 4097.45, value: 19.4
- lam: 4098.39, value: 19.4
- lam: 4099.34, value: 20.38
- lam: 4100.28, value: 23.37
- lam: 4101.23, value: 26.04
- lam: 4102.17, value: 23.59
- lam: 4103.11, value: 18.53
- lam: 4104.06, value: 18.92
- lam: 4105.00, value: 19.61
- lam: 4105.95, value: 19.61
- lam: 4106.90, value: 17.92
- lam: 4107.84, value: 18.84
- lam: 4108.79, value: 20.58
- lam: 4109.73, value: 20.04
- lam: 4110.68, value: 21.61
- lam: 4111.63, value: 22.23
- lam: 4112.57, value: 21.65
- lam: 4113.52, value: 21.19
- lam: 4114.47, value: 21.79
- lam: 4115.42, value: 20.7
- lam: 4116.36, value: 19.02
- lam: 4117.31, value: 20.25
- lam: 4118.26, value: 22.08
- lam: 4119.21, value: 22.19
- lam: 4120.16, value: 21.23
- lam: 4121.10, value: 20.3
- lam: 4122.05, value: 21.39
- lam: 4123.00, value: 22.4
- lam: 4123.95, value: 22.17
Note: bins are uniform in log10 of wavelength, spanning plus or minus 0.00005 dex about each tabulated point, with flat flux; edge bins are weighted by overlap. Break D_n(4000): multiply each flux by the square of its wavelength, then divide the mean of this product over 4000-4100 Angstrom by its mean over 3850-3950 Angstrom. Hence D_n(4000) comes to 1.33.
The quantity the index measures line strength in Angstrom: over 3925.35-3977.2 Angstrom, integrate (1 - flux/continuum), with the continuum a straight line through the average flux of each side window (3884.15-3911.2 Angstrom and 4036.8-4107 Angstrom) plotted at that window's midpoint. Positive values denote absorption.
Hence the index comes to 9.6 Angstrom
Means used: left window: 18.2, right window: 21.8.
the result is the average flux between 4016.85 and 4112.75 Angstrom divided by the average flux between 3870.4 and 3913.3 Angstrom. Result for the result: 1.2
